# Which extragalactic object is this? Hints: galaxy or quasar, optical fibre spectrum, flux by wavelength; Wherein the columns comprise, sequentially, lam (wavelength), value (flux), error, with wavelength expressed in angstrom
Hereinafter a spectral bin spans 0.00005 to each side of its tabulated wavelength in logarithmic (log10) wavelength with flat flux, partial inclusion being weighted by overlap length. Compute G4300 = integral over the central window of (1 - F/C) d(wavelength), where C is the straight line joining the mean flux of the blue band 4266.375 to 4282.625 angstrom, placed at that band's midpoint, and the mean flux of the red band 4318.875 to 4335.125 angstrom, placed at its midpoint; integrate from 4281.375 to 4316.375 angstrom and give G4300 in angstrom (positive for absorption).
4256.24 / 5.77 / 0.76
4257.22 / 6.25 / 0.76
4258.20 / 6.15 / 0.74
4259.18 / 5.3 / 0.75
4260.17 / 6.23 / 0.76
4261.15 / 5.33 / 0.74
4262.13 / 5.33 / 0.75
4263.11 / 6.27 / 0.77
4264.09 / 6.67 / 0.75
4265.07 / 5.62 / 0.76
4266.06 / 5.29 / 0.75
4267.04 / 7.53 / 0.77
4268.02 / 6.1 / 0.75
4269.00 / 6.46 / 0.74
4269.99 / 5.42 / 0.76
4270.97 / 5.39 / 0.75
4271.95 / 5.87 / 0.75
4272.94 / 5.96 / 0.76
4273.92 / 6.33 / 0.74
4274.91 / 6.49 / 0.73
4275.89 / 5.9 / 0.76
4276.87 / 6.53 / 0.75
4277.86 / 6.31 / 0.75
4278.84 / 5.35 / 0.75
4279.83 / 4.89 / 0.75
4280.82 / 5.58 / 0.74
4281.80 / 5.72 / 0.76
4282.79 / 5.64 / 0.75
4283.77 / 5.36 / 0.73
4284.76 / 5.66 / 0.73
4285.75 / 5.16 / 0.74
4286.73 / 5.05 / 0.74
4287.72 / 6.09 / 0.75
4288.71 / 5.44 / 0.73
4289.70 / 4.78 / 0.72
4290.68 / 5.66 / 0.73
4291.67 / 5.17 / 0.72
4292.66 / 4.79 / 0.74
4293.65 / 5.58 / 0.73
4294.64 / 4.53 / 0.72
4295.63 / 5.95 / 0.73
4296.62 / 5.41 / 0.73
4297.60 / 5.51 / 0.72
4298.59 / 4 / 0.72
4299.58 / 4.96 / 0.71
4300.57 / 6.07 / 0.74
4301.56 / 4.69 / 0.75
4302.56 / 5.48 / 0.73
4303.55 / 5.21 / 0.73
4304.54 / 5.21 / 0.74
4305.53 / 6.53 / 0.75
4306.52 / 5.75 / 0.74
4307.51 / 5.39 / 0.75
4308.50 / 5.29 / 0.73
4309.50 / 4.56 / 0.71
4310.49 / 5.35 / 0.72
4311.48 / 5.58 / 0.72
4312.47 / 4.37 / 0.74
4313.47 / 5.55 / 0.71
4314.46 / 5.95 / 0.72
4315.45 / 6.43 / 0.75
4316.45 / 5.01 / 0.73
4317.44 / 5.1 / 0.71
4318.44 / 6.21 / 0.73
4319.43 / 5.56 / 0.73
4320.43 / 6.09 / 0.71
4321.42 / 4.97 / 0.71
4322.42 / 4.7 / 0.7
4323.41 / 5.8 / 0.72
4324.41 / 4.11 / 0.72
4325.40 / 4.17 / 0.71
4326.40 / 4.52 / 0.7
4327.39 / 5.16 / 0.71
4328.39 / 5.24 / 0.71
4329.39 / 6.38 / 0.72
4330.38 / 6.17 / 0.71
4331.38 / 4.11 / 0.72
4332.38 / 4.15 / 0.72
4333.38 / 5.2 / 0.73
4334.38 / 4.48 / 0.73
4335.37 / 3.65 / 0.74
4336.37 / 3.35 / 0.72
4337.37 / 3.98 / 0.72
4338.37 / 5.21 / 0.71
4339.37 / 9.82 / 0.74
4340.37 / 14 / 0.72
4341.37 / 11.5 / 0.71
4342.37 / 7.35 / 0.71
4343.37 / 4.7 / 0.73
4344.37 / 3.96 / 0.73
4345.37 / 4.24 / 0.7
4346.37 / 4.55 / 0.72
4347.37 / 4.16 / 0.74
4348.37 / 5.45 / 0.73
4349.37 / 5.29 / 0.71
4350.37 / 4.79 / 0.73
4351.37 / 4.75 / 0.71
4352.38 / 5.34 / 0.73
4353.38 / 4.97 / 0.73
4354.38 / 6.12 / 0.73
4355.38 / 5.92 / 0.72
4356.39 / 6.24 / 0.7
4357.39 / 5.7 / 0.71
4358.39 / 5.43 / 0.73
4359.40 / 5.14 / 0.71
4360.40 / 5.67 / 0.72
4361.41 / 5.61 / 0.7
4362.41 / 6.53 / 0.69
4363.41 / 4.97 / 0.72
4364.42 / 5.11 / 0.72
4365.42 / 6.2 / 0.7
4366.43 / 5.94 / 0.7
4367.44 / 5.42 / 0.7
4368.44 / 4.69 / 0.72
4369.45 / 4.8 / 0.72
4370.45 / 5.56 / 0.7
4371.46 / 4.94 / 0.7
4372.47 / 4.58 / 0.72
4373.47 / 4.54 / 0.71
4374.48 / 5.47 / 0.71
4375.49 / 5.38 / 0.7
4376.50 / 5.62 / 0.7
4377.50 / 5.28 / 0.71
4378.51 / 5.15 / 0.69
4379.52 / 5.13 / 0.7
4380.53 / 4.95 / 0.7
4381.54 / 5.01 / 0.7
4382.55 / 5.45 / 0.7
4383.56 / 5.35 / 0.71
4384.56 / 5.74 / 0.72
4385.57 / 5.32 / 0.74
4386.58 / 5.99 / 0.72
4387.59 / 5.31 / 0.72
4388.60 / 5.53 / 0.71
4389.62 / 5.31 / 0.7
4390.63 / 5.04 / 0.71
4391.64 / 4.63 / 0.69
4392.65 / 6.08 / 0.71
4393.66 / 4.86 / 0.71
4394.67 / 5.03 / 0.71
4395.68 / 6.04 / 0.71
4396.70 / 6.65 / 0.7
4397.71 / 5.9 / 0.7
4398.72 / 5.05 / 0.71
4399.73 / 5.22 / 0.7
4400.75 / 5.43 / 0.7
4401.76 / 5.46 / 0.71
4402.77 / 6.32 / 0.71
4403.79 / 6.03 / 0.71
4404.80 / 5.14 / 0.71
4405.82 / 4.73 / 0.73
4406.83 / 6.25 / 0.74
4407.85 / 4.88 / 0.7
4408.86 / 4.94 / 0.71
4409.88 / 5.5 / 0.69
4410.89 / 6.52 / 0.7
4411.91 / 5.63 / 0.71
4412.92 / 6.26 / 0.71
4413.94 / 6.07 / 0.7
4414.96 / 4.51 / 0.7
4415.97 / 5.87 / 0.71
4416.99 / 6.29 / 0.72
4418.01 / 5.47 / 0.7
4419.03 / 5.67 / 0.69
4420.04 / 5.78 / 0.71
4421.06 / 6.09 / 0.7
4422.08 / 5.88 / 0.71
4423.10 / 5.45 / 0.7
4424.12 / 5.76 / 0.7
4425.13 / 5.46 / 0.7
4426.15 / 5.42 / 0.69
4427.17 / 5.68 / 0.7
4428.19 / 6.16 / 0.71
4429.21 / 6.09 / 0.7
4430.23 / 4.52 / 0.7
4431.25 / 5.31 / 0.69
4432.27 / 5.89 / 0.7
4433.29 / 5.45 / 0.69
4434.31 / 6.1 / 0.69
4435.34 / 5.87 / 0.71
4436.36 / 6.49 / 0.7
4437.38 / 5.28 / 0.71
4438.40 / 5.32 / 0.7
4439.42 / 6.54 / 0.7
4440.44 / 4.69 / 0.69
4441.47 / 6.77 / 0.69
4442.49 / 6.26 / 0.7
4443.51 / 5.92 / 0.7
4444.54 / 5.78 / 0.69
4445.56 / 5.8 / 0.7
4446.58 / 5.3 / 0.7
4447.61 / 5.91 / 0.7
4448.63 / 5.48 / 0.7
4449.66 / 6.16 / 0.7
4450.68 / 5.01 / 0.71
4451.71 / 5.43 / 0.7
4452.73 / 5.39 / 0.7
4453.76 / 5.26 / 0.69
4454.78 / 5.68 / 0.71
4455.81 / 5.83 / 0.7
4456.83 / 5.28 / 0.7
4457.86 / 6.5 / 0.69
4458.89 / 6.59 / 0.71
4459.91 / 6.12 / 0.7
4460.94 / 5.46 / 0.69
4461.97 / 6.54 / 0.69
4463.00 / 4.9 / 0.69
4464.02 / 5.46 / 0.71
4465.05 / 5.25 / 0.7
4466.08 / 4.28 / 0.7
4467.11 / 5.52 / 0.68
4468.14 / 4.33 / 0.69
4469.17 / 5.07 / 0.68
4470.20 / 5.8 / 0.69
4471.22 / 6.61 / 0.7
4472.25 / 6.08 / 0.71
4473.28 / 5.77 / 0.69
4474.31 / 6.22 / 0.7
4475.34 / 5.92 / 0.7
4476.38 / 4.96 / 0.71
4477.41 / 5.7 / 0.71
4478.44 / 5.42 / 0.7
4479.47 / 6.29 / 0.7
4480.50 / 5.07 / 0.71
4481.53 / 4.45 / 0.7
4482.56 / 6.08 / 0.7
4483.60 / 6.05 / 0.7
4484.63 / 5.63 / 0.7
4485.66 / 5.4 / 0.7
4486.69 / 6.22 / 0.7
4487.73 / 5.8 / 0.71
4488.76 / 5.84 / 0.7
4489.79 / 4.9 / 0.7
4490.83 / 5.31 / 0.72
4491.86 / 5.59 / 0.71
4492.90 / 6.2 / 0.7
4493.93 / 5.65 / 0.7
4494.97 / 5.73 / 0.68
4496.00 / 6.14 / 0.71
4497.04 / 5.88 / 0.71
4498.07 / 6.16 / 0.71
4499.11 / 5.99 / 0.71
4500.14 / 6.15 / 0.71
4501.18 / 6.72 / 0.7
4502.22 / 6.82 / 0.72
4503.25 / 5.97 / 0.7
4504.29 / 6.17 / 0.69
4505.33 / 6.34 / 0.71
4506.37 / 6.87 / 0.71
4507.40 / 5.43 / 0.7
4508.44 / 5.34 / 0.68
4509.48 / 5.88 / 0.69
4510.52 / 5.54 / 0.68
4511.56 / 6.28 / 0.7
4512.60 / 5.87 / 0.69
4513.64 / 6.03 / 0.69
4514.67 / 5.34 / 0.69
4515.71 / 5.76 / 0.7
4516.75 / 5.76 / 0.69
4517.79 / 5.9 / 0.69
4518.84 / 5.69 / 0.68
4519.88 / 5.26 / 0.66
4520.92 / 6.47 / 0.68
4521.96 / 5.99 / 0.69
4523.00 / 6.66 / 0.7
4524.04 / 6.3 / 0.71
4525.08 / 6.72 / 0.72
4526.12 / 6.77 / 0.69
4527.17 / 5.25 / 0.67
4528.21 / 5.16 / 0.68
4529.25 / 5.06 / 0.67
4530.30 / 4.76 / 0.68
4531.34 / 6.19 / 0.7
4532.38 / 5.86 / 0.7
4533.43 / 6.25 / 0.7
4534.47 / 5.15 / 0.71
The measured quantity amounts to 1.1 angstrom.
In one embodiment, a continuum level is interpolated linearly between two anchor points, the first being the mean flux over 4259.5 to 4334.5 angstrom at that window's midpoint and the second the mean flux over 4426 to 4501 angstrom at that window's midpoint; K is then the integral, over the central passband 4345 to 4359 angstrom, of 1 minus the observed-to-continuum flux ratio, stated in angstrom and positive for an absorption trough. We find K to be 0.8 angstrom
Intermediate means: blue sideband 5.47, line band 5.22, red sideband 5.69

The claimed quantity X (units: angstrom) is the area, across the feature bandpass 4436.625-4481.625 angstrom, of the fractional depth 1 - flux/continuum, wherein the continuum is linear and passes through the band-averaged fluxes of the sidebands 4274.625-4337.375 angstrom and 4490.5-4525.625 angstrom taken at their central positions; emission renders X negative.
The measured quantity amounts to 1.4 angstrom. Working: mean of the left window 5.27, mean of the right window 6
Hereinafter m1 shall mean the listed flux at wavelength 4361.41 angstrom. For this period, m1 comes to 5.61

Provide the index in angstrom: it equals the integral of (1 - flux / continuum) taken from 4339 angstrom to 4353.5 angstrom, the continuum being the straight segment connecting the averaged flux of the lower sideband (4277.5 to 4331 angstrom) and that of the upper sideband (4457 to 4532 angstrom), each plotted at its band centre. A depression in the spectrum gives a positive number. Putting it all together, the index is -2.35 angstrom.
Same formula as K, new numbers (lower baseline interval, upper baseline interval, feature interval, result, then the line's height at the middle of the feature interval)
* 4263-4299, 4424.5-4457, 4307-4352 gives 1.5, 5.66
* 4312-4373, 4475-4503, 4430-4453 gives 0.0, 5.69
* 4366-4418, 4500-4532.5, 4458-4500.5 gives 0.8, 5.79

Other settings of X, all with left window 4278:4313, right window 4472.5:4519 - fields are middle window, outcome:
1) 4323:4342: -1.54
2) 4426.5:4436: -0.03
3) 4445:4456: 0.29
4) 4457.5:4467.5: 0.16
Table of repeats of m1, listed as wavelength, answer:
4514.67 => 5.34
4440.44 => 4.69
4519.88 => 5.26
